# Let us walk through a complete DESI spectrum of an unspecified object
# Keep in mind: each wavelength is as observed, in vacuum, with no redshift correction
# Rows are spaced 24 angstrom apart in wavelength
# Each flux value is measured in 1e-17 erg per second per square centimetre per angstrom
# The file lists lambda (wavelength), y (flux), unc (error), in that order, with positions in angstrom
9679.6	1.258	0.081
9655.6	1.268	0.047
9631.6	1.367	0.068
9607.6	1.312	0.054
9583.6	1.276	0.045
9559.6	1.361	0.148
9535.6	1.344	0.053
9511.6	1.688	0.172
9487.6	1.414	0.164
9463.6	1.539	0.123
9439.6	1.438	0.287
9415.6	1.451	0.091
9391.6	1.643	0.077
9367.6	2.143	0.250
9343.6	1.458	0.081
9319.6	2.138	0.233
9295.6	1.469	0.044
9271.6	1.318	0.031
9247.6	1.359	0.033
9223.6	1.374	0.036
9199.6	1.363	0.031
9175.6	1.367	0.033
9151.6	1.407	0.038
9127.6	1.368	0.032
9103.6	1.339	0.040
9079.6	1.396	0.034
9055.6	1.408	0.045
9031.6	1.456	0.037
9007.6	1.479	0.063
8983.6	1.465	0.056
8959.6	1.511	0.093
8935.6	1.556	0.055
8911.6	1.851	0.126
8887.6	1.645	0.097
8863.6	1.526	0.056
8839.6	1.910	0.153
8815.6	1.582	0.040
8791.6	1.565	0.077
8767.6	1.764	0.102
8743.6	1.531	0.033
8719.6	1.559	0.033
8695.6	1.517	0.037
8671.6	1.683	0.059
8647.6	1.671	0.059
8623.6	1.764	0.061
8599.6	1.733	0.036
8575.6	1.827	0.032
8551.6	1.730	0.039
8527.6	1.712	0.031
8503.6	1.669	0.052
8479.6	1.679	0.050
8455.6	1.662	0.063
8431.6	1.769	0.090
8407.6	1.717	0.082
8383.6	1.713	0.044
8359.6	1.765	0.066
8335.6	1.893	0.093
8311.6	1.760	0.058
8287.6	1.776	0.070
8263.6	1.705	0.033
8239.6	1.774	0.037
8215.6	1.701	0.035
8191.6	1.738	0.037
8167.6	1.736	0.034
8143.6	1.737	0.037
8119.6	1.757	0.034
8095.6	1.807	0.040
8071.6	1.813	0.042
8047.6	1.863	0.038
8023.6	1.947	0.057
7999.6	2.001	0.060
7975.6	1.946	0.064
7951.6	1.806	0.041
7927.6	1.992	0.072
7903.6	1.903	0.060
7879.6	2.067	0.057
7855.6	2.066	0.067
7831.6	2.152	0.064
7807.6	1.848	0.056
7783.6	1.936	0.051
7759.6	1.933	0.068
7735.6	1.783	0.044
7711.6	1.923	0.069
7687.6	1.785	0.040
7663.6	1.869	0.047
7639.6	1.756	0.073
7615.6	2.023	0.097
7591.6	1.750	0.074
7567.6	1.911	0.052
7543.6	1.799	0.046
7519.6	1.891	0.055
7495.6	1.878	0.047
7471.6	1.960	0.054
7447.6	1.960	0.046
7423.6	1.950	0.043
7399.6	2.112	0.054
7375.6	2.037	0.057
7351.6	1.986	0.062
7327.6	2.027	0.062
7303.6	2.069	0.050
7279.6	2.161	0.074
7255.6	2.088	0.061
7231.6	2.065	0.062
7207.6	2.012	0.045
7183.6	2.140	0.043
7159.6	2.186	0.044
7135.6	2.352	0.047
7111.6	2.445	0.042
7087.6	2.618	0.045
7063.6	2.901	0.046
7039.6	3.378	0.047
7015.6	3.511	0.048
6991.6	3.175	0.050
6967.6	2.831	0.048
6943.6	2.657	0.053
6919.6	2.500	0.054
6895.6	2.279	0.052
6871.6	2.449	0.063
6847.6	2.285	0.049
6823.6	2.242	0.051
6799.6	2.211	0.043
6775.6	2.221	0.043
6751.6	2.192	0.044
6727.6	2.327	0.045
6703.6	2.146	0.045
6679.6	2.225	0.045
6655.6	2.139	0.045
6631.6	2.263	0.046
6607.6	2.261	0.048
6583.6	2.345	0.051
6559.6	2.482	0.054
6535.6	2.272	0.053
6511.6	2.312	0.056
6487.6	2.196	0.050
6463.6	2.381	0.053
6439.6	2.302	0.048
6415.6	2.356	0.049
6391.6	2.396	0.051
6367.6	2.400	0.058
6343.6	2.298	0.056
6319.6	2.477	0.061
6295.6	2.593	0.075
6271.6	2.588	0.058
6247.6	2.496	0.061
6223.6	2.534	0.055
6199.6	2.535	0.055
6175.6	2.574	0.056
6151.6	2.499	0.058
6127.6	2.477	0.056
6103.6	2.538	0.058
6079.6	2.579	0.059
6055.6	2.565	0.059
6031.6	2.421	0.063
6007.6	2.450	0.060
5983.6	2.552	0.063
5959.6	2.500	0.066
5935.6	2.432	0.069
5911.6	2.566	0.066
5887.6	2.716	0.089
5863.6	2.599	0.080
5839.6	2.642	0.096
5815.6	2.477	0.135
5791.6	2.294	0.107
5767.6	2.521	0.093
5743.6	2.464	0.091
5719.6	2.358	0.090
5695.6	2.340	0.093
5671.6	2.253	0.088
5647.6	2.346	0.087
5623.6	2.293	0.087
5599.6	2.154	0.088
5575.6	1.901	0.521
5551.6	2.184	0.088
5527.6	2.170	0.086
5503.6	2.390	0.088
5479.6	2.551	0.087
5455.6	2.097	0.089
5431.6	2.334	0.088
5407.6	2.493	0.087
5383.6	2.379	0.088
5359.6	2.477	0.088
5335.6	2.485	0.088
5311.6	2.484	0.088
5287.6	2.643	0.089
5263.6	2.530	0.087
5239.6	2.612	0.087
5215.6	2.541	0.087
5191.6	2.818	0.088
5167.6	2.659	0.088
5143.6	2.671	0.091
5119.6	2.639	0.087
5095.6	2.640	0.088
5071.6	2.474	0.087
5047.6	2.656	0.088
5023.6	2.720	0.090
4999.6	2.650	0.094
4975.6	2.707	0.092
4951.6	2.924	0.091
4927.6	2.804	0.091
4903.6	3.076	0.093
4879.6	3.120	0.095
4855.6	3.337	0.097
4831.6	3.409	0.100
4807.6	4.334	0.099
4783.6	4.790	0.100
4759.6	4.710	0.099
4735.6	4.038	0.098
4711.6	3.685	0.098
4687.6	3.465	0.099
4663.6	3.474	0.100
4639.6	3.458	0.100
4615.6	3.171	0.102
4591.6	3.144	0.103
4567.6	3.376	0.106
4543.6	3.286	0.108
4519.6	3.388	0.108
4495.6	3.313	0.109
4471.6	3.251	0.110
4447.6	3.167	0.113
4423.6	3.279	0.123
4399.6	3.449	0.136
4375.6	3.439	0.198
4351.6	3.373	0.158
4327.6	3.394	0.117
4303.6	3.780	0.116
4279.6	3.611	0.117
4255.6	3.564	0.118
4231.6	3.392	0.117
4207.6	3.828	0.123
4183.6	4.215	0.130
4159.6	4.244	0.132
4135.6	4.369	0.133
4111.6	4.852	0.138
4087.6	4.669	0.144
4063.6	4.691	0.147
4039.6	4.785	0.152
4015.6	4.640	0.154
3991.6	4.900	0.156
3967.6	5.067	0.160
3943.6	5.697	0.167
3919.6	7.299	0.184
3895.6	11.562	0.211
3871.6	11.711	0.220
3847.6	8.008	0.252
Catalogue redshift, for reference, 1.509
